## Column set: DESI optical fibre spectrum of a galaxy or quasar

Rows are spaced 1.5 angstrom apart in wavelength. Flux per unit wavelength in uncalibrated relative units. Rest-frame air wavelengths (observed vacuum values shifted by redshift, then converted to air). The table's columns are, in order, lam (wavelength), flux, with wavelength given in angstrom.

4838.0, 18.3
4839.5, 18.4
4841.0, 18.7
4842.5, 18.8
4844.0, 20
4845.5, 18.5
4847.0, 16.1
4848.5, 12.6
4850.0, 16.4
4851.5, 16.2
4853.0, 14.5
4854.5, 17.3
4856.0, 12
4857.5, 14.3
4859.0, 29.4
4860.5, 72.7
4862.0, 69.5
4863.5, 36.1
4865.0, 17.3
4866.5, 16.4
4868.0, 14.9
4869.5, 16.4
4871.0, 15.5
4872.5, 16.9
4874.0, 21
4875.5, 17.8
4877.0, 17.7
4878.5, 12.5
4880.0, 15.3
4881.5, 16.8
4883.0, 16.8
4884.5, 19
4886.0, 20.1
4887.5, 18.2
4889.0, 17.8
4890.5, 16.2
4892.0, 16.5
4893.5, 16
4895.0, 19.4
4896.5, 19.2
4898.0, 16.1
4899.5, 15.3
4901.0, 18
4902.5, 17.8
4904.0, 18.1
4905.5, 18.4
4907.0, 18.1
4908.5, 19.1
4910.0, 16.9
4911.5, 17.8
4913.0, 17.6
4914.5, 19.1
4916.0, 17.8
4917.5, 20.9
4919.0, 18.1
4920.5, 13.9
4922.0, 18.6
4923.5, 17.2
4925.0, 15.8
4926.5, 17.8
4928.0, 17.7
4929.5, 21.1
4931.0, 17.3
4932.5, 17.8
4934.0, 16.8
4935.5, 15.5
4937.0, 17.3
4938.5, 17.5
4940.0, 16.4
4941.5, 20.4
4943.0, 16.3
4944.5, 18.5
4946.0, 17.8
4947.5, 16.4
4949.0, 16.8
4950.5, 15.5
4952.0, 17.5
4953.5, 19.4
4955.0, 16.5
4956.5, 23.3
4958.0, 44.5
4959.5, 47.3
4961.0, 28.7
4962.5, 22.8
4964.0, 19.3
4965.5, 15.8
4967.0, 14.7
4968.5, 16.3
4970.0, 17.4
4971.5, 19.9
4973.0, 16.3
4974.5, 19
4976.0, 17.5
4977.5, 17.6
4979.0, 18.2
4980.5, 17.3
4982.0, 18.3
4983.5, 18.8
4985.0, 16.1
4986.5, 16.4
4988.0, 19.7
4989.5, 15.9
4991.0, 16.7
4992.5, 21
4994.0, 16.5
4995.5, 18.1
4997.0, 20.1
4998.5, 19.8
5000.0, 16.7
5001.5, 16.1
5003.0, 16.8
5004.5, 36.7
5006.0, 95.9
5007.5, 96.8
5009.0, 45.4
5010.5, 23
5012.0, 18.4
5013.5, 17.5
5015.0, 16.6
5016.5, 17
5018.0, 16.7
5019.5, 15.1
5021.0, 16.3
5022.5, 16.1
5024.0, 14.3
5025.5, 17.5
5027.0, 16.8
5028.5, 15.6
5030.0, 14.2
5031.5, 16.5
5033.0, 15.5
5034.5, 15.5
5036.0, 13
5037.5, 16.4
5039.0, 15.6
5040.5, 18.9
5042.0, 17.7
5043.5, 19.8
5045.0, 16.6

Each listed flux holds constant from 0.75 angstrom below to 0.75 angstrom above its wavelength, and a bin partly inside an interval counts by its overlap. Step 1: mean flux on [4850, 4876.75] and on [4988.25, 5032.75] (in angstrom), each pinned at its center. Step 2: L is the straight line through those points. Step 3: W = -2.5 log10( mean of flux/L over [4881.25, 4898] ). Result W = 0.34 mag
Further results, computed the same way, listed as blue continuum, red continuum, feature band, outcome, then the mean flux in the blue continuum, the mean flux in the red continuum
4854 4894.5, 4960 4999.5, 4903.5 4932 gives 0.14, 21.9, 18.6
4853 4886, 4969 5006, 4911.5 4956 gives 0.21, 22.9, 20.2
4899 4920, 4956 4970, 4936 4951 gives 0.30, 18.1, 25.4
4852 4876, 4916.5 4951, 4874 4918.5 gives 0.21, 25.1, 17.5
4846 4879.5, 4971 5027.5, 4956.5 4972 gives -0.08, 22.3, 23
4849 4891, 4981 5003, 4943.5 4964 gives -0.22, 21.6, 17.8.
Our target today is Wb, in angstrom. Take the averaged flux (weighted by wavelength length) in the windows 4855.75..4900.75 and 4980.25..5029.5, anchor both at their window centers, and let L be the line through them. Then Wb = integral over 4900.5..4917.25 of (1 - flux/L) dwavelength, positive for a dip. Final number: 2.9 angstrom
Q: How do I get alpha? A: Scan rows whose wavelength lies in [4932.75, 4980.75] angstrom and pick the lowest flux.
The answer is 14.7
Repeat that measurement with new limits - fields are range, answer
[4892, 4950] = 13.9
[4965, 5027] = 14.3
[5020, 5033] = 14.2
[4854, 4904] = 12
